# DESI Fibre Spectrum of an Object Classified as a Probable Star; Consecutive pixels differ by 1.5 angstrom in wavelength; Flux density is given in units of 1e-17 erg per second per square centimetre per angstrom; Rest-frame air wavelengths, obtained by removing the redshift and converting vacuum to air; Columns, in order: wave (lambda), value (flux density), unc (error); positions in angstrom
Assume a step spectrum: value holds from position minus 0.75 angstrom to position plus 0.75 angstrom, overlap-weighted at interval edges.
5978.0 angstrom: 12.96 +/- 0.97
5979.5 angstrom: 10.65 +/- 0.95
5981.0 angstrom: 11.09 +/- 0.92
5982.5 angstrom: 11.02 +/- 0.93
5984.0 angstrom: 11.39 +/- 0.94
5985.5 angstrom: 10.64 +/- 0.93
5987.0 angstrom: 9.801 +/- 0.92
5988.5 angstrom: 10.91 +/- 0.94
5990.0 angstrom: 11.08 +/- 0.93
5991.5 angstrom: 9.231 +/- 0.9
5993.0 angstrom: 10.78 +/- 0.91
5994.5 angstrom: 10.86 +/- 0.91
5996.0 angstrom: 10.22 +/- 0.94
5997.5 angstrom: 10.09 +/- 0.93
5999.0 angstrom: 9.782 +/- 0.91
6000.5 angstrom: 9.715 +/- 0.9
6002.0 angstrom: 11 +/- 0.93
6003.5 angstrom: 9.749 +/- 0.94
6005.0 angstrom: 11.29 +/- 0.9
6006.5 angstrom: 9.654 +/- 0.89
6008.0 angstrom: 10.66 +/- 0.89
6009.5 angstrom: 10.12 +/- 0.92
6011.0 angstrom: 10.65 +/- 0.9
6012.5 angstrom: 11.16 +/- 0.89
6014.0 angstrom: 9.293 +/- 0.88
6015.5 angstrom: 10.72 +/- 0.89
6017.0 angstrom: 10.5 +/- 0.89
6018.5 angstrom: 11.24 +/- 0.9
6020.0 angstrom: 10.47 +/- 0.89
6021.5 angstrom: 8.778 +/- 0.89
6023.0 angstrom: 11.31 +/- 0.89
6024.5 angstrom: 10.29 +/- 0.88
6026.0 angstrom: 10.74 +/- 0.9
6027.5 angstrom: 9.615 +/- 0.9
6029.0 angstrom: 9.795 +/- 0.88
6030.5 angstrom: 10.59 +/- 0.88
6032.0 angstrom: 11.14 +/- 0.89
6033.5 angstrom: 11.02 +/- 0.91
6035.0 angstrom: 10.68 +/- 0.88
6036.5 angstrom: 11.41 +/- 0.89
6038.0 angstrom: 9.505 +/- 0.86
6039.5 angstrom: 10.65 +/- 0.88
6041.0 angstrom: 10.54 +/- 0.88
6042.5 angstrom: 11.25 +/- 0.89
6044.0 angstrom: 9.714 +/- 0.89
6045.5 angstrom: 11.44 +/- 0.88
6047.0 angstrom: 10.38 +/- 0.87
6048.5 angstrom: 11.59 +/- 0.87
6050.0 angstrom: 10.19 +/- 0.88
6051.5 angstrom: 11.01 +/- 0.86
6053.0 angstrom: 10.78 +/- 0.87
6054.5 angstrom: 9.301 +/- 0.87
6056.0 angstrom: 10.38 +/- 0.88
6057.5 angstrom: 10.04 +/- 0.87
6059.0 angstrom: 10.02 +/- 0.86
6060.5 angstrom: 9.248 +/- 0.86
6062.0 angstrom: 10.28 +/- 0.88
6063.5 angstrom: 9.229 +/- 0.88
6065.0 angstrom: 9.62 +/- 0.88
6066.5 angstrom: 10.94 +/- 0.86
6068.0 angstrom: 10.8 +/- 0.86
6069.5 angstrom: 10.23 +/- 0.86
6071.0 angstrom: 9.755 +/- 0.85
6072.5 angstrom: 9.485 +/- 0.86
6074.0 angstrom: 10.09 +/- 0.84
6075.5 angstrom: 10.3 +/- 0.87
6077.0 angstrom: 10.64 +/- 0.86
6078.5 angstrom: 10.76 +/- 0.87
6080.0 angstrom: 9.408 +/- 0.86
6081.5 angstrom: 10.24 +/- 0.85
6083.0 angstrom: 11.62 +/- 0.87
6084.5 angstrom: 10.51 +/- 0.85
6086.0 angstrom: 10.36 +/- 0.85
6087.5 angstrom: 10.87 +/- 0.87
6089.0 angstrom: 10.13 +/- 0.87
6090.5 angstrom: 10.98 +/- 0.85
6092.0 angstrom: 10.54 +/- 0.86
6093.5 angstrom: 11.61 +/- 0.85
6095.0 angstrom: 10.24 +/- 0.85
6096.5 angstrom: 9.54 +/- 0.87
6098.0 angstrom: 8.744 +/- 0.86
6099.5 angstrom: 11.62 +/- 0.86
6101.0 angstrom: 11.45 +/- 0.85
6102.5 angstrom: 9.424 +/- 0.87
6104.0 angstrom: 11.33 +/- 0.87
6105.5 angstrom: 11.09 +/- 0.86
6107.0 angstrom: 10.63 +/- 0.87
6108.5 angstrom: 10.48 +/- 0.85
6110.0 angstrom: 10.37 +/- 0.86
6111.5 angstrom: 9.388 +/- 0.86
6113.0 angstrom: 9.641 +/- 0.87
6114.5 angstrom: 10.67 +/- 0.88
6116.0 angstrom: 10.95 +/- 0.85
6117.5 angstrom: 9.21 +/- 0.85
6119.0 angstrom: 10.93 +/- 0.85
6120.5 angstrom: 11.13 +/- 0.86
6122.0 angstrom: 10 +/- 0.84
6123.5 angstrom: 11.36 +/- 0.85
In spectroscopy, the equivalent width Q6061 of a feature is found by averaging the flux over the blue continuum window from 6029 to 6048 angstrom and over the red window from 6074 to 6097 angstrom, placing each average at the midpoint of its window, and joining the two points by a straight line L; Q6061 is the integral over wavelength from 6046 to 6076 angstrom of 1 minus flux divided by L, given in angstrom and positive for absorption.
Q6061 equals 1.1 angstrom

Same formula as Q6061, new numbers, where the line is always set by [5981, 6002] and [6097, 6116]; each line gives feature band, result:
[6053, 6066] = 0.74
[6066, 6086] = 0.13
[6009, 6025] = 0.06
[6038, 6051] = -0.26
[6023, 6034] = -0.05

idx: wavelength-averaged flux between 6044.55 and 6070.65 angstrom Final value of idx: 10.3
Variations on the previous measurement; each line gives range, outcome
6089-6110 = 10.6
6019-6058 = 10.5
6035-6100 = 10.4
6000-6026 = 10.4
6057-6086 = 10.2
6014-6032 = 10.4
